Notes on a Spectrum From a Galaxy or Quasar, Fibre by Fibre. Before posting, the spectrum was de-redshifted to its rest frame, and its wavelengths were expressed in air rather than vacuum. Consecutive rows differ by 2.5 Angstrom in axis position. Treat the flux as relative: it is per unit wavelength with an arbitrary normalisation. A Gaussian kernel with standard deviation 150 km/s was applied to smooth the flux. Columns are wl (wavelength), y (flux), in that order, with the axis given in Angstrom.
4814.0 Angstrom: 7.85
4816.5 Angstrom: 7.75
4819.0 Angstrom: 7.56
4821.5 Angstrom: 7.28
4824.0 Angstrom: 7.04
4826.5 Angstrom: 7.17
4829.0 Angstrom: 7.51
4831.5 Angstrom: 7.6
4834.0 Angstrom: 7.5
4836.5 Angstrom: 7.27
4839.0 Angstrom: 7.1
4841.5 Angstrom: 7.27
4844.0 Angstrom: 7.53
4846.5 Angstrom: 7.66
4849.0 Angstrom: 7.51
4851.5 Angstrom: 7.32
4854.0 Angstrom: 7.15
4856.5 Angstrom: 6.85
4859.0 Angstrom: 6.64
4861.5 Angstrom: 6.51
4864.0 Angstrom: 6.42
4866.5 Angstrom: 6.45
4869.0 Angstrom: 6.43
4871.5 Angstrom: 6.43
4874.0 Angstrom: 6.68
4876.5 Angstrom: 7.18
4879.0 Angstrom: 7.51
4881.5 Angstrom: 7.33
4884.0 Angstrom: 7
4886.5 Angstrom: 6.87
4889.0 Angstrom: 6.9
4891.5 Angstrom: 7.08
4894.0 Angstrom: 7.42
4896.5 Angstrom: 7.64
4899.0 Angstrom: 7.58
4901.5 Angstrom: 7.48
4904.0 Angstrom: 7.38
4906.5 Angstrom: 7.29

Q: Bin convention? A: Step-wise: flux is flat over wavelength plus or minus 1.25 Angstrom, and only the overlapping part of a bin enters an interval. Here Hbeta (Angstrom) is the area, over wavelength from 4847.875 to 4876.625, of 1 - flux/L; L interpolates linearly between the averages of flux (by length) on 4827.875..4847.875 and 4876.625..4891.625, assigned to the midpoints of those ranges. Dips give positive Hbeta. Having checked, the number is 1.9 Angstrom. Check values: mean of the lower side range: 7.43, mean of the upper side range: 7.12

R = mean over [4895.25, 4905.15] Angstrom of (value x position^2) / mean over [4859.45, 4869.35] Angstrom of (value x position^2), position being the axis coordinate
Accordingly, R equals 1.2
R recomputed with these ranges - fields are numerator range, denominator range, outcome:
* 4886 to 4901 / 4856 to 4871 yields 1.13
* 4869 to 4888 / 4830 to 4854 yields 0.95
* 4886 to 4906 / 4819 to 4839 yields 1.02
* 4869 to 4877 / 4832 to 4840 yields 0.92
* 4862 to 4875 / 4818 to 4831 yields 0.90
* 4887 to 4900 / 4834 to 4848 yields 1.01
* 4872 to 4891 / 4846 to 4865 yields 1.02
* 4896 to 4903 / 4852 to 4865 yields 1.14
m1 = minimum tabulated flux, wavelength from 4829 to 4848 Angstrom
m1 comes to 7.1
